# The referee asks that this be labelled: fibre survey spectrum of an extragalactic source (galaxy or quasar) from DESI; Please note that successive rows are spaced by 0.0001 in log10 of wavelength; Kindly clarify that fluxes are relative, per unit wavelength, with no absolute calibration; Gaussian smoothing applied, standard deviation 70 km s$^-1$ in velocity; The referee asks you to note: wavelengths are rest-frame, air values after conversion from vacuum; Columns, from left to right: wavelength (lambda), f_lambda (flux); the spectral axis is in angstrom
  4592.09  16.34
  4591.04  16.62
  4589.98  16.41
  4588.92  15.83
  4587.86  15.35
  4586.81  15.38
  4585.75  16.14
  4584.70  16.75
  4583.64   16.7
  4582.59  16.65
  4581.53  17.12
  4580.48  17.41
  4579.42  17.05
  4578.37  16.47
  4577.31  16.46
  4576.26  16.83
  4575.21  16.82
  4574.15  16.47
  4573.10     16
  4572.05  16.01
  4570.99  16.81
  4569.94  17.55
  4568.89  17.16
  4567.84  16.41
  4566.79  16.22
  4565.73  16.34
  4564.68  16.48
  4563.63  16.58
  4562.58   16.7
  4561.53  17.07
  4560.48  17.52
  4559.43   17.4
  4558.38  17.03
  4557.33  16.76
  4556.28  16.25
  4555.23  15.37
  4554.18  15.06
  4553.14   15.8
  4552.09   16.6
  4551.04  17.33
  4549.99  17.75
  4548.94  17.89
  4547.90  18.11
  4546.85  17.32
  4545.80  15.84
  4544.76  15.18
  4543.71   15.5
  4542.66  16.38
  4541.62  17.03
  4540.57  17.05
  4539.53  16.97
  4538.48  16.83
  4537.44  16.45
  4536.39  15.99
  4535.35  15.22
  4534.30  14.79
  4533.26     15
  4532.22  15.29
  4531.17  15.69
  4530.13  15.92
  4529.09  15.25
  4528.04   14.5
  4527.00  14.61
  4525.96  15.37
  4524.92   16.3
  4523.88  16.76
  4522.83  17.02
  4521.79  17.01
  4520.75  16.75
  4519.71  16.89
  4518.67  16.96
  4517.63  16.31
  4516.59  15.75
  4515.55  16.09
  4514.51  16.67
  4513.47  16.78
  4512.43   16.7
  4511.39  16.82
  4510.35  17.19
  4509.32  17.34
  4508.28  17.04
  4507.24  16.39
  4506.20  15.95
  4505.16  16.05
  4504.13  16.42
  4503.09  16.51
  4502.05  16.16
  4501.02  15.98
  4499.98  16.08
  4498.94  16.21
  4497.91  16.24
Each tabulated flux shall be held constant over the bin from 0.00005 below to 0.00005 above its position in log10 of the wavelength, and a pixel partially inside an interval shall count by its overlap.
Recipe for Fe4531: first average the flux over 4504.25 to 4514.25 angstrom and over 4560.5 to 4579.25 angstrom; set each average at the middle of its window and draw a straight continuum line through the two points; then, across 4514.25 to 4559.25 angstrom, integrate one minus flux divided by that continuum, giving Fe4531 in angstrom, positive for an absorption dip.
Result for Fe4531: 1.1 angstrom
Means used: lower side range 16.7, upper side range 16.6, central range 16.3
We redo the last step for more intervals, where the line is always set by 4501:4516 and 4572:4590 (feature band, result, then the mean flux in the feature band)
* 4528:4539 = 0.6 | 15.6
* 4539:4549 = -0.1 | 16.7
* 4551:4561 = 0.0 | 16.5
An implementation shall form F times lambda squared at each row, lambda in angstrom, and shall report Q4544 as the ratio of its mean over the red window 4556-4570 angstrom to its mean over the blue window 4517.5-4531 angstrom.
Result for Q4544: 1.06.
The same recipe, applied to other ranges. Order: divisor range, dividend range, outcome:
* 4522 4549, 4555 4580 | 1.05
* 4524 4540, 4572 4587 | 1.08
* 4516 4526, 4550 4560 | 1.01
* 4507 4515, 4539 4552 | 1.01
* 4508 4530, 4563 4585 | 1.04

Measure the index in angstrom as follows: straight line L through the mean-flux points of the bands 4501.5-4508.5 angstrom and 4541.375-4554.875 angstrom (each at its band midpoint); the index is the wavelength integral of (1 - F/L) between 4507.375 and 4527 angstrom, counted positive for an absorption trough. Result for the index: -0.2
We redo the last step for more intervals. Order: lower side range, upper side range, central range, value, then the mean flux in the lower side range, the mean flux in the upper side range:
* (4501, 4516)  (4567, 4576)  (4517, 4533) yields 0.5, 16.6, 16.7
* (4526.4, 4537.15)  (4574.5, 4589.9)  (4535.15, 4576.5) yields -2.0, 15.3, 16.5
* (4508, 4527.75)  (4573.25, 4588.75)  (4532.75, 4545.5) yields 0.4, 16.5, 16.5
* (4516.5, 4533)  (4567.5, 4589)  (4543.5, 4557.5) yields -0.2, 16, 16.6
